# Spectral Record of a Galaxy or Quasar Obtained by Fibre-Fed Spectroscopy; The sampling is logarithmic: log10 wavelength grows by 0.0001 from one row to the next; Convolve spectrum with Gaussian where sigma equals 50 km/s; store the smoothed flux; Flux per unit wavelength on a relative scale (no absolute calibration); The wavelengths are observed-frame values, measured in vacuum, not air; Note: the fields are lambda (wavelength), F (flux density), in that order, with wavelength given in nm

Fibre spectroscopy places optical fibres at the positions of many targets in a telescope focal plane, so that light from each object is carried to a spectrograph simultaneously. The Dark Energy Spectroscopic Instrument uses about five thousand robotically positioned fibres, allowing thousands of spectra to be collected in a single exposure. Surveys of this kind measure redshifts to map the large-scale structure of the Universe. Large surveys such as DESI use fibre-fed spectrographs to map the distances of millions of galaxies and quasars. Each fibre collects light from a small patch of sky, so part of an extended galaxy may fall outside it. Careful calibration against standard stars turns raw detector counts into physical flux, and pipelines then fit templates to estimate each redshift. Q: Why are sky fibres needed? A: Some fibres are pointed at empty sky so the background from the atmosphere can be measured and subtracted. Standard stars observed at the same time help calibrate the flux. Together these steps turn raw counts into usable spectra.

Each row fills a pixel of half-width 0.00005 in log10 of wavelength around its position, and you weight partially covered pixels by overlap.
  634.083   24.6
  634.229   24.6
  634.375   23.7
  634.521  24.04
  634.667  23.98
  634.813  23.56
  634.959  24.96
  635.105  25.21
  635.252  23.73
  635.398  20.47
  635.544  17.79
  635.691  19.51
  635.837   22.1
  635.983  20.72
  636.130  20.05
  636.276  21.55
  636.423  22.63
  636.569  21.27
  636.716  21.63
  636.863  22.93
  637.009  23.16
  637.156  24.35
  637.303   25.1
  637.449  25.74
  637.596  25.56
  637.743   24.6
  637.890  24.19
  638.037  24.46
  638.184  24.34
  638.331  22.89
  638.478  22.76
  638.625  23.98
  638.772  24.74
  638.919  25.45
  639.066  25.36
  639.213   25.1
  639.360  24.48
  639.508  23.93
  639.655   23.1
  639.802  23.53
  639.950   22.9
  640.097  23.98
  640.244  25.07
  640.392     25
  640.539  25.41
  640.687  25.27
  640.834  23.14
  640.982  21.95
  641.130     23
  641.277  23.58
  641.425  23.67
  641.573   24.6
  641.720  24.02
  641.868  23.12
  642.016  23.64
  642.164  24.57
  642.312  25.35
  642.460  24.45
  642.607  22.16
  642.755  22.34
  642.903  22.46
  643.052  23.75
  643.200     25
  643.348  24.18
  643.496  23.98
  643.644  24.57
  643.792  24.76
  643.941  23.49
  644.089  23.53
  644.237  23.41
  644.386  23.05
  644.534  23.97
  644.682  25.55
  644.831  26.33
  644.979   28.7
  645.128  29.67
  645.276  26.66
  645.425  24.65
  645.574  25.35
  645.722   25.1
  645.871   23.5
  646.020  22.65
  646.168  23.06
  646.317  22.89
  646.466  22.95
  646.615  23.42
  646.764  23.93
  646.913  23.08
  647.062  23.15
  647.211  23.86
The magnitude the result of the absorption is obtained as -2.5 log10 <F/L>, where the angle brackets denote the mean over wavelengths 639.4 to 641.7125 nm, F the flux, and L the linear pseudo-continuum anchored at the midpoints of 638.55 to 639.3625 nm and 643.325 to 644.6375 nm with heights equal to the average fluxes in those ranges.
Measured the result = 0.03 mag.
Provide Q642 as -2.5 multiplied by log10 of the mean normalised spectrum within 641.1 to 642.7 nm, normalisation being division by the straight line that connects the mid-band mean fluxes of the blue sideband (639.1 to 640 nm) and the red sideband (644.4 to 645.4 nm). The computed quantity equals 0.05 mag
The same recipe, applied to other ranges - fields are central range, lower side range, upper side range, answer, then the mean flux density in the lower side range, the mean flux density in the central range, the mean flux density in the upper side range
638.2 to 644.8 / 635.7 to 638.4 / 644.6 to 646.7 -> 0.00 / 23.1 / 24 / 25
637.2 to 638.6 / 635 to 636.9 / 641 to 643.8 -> -0.10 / 21.5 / 24.4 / 23.8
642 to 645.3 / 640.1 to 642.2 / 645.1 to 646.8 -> -0.02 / 24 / 24.6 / 24.4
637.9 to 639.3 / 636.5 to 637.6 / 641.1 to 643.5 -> -0.03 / 23.6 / 24.3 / 23.8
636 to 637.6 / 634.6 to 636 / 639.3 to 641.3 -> -0.01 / 22.3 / 22.9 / 23.9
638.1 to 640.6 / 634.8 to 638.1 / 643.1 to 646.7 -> -0.04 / 22.8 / 24.2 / 24.6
